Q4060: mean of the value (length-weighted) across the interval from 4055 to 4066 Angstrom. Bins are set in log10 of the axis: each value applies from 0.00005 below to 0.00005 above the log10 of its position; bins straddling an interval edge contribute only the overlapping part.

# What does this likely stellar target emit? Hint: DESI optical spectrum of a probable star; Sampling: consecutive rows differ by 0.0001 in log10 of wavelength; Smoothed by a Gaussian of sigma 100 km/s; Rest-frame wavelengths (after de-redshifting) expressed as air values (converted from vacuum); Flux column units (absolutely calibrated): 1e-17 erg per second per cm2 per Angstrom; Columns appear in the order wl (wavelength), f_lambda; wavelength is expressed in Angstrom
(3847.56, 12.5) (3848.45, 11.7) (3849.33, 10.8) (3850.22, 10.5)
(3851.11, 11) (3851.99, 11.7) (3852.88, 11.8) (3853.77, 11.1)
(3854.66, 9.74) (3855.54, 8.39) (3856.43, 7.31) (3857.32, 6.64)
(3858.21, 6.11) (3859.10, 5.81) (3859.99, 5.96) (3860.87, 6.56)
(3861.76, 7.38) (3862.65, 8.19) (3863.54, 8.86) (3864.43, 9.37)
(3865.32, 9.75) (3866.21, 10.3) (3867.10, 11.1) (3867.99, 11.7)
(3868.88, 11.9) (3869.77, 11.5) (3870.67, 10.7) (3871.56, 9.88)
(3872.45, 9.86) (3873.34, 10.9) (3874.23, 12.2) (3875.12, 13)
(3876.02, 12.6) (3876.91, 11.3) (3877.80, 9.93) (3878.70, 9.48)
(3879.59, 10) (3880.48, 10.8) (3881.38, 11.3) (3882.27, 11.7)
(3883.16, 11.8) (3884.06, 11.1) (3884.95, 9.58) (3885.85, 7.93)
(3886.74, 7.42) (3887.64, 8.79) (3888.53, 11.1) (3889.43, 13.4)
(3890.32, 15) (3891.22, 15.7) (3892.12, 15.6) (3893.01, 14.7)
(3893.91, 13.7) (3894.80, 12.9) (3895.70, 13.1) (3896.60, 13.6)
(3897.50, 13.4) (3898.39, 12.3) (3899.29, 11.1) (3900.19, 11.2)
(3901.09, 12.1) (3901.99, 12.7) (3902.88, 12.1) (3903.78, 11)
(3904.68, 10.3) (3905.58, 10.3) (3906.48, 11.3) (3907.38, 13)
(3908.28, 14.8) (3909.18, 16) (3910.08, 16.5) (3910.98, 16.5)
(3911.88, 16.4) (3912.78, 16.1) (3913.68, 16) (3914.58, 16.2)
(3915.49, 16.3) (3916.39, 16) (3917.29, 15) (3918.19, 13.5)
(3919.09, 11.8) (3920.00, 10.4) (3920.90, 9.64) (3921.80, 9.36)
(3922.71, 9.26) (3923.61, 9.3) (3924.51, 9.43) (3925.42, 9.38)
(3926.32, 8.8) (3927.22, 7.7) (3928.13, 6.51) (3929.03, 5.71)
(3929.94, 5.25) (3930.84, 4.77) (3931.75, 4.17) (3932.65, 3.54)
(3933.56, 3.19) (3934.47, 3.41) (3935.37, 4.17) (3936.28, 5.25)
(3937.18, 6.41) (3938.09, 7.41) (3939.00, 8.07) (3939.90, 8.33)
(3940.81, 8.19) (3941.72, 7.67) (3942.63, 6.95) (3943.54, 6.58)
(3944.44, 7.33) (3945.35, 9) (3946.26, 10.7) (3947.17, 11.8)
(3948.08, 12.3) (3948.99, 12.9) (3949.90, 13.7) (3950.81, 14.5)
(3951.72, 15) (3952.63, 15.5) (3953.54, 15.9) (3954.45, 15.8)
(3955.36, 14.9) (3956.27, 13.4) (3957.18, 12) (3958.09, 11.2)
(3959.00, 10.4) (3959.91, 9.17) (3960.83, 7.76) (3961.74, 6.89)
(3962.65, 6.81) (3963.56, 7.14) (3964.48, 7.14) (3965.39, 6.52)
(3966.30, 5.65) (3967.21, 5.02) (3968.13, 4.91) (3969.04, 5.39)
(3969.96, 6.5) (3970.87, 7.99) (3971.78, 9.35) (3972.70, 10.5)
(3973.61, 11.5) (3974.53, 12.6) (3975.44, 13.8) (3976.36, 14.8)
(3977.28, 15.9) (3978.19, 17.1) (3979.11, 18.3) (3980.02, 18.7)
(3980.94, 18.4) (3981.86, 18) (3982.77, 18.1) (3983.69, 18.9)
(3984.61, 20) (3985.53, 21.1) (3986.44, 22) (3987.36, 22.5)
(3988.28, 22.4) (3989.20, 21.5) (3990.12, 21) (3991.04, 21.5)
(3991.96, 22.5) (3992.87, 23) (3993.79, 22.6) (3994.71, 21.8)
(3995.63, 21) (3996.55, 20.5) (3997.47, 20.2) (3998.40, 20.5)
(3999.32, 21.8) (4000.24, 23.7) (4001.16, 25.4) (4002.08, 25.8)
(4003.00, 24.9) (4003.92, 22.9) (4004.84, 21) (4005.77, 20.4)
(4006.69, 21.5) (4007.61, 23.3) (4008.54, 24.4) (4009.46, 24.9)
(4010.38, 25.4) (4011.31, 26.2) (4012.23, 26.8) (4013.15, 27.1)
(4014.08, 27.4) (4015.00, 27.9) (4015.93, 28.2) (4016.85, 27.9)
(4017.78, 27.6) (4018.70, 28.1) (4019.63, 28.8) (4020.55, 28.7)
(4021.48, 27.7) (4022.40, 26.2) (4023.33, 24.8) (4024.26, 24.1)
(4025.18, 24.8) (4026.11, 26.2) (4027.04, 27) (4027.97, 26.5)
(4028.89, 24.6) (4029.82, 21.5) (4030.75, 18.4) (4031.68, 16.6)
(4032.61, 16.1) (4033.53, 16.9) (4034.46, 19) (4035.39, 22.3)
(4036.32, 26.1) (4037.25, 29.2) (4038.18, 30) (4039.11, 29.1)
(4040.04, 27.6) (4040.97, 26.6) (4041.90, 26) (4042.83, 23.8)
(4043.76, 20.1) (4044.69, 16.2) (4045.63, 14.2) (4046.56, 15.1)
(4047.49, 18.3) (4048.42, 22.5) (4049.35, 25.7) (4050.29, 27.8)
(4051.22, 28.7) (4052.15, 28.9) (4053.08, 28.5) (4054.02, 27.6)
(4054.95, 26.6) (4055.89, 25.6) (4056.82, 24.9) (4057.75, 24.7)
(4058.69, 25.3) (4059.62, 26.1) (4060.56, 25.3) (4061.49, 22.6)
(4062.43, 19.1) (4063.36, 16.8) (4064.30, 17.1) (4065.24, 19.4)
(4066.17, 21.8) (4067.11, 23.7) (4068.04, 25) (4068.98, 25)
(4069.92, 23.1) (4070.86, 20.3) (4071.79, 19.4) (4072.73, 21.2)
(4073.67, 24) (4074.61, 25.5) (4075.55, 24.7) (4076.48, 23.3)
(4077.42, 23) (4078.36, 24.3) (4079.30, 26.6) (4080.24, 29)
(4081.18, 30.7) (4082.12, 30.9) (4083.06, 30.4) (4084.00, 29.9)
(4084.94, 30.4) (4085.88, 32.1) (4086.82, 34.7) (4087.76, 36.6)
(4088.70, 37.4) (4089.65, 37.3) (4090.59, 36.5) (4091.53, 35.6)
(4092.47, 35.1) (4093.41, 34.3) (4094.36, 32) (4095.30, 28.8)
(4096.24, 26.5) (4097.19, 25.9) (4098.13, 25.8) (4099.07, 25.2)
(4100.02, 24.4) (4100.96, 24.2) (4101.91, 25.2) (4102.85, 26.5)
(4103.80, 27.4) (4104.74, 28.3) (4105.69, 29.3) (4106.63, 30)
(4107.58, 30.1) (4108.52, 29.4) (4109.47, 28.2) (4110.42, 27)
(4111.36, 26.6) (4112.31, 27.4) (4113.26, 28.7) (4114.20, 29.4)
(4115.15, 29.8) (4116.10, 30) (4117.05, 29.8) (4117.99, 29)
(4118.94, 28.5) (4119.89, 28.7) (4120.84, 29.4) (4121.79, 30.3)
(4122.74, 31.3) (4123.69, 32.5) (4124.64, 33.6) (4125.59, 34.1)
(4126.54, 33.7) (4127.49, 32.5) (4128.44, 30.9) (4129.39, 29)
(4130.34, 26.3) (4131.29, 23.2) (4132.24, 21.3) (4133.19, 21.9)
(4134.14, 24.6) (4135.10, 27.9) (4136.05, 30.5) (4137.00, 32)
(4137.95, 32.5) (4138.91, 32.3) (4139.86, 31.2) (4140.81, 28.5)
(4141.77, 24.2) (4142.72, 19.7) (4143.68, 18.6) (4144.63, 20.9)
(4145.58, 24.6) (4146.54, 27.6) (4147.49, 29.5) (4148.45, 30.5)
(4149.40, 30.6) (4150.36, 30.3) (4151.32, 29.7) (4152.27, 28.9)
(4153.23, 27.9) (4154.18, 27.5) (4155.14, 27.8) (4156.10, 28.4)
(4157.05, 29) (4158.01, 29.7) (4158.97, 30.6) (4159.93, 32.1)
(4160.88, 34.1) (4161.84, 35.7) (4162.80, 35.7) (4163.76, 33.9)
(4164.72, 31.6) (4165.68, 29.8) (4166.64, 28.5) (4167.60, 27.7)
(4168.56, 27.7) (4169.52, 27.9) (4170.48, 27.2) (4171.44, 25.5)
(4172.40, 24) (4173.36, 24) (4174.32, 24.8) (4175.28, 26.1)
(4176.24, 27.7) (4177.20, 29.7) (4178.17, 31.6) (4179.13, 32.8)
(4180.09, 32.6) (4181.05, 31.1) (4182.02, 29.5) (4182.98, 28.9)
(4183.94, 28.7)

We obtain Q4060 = 22.6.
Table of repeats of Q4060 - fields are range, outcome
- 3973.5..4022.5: 22.4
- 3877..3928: 12.2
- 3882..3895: 12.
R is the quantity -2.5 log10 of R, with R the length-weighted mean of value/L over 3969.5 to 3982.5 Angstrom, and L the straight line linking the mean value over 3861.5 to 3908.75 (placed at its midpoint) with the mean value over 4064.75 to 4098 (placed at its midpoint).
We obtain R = 0.35 mag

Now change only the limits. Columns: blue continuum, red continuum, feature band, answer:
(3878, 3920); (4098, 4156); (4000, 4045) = -0.17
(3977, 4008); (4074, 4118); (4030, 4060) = 0.08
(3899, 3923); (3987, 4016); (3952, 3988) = 0.48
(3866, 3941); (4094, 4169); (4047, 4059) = -0.14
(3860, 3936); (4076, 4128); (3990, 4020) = -0.16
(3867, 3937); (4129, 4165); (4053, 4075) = -0.03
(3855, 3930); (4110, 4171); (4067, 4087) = -0.07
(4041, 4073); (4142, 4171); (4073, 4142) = -0.13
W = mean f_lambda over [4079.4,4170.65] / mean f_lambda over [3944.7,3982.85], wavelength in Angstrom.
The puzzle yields 2.52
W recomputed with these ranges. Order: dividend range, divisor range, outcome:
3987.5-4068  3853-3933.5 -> 2.18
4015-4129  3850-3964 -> 2.51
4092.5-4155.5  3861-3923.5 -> 2.36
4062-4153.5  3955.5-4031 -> 1.45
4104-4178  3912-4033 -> 1.81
